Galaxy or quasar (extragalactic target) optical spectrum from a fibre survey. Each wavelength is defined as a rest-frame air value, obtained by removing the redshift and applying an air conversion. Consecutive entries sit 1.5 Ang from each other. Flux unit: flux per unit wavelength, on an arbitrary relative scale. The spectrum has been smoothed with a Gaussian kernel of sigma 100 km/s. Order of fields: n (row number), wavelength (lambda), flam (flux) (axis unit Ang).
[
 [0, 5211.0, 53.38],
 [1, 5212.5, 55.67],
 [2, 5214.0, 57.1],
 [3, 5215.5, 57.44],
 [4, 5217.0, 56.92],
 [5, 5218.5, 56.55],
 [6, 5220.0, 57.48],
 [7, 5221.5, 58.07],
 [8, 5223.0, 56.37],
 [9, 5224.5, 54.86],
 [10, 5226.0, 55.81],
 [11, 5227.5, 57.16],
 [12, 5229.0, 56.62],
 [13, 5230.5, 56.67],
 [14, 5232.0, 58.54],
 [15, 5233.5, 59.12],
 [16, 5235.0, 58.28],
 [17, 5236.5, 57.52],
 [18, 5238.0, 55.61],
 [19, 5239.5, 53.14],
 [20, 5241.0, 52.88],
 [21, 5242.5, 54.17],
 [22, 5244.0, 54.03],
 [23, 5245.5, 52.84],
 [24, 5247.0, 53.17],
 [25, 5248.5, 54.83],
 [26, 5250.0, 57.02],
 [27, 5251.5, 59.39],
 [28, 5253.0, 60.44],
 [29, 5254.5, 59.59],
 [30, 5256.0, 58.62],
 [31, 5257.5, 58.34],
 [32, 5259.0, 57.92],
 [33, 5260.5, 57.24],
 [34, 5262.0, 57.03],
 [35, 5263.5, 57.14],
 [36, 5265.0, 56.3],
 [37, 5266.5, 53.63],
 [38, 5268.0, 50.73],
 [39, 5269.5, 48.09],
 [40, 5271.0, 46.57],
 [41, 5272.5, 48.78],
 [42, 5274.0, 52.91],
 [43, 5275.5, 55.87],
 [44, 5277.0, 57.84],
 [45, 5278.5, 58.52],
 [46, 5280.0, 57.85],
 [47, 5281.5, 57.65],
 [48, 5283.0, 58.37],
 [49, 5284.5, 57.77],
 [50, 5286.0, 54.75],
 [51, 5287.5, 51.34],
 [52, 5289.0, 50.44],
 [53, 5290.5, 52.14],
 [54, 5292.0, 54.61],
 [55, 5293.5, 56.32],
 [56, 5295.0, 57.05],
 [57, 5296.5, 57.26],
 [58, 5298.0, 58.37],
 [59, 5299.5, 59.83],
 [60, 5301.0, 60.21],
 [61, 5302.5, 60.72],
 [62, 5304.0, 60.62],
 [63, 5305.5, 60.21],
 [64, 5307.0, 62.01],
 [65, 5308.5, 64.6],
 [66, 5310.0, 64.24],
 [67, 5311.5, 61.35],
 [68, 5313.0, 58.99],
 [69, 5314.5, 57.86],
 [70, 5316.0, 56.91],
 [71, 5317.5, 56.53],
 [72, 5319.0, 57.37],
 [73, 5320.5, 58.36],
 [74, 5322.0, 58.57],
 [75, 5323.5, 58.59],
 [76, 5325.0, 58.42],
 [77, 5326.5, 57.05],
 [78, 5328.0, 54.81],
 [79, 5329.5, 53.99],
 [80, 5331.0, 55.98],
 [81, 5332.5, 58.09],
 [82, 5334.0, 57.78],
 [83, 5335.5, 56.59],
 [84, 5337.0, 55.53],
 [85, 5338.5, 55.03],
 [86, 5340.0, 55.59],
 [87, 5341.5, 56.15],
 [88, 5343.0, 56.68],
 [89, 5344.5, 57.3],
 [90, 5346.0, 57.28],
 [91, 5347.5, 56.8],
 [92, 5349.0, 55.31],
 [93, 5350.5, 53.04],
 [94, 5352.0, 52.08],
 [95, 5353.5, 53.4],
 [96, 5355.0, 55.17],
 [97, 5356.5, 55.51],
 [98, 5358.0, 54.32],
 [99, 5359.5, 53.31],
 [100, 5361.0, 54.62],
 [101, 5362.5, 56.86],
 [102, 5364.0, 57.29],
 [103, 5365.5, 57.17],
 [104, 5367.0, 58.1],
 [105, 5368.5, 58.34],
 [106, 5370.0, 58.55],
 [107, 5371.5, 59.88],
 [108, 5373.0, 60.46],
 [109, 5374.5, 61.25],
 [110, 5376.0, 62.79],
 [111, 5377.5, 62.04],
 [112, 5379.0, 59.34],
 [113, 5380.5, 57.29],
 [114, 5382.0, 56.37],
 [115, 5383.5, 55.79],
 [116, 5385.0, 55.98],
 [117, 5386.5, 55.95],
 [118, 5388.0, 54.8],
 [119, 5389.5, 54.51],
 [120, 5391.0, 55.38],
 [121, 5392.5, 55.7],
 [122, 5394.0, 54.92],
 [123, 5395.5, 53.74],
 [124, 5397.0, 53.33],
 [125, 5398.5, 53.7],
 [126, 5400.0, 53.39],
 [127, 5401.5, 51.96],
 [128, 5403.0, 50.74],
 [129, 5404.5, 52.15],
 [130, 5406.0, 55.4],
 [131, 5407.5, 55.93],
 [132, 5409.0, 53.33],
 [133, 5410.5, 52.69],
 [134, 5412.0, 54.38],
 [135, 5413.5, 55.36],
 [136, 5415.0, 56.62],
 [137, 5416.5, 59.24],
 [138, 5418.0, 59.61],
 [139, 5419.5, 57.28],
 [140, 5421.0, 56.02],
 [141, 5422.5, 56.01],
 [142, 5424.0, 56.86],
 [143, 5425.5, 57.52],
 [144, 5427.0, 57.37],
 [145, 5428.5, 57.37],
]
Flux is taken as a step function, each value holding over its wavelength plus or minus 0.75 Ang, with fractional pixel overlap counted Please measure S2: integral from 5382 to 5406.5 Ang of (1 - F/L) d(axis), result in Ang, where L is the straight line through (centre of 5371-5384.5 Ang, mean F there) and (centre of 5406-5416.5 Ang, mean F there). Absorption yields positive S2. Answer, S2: 1.3 Ang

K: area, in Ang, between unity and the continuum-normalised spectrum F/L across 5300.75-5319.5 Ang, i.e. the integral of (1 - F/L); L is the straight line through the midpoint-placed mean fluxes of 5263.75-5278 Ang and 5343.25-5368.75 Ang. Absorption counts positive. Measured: -2.1 Ang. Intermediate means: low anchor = 52.6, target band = 60.2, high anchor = 55.6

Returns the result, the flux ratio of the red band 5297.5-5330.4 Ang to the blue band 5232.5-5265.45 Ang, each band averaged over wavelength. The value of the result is 1.04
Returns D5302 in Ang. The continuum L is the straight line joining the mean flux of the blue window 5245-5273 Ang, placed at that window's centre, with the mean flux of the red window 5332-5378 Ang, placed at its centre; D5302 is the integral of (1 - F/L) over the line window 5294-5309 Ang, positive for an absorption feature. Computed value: -1.1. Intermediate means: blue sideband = 55.2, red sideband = 56.8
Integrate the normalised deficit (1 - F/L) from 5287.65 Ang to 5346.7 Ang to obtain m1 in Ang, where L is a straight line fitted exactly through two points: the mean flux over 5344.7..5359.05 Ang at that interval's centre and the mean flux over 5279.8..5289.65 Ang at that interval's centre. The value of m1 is -2.7 Ang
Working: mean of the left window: 55.4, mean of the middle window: 57.6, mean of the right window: 54.8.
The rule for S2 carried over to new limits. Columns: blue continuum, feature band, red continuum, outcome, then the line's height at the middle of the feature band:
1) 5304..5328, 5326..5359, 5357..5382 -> 1.8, 58.7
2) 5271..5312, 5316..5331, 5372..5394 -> 0.1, 57.4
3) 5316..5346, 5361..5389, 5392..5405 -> -1.9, 54.5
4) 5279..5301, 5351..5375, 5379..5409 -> -0.6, 55.1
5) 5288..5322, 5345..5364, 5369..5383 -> 1.4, 59.3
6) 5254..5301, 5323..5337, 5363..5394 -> 0.0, 56.7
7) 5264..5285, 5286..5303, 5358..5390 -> -0.3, 55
